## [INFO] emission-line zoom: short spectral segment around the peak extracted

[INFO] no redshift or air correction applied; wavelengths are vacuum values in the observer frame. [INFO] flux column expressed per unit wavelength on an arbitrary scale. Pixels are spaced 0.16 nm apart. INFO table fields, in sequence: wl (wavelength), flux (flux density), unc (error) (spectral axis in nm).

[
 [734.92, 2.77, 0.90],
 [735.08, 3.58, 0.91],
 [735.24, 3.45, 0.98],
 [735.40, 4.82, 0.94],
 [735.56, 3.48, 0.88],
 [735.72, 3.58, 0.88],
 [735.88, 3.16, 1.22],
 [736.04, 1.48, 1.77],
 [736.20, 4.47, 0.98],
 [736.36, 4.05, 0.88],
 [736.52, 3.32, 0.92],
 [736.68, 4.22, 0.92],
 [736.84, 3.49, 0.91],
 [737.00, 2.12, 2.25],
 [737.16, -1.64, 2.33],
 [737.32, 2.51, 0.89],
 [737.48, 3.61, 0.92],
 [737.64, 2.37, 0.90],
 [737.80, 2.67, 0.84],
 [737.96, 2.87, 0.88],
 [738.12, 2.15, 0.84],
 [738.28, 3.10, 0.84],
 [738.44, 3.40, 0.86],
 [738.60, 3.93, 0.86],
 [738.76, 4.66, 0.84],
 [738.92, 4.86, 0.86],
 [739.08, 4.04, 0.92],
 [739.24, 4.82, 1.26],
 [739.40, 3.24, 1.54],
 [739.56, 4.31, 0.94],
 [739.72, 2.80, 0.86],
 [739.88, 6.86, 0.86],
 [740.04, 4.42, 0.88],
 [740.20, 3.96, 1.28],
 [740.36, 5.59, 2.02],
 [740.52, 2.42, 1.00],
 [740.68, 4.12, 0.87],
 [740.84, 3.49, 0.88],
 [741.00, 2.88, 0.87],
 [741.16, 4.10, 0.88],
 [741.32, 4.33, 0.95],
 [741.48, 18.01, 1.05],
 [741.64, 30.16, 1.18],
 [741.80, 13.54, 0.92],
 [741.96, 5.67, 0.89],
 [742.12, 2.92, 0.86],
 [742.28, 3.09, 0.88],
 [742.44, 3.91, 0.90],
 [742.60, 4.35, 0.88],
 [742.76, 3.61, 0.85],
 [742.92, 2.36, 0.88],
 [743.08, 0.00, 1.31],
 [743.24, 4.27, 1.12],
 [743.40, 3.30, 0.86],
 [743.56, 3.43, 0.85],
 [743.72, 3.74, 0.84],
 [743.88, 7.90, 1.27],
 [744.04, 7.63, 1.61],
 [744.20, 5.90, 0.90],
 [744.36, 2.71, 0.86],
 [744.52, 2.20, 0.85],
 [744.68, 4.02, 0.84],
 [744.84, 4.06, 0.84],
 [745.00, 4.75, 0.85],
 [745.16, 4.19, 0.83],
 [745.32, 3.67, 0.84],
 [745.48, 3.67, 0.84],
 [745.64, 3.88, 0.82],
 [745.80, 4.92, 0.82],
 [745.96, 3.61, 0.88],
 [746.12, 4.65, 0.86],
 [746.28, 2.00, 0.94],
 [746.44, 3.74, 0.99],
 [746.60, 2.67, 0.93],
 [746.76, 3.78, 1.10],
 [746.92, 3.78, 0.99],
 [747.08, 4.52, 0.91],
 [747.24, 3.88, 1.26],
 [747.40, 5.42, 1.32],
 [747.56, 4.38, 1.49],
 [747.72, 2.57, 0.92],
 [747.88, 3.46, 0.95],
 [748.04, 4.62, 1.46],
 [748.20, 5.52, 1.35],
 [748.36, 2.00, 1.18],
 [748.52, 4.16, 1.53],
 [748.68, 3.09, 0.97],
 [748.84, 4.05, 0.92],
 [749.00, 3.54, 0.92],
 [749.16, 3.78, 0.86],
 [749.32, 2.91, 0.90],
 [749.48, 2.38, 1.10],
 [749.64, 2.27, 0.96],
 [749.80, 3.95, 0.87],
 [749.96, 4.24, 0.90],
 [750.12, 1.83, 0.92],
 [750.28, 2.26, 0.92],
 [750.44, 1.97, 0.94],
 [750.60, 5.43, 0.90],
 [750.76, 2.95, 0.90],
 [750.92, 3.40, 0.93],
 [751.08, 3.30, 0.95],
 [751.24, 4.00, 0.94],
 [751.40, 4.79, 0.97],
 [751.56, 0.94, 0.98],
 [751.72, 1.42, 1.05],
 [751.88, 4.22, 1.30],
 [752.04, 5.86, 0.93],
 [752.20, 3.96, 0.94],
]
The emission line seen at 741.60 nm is H-alpha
